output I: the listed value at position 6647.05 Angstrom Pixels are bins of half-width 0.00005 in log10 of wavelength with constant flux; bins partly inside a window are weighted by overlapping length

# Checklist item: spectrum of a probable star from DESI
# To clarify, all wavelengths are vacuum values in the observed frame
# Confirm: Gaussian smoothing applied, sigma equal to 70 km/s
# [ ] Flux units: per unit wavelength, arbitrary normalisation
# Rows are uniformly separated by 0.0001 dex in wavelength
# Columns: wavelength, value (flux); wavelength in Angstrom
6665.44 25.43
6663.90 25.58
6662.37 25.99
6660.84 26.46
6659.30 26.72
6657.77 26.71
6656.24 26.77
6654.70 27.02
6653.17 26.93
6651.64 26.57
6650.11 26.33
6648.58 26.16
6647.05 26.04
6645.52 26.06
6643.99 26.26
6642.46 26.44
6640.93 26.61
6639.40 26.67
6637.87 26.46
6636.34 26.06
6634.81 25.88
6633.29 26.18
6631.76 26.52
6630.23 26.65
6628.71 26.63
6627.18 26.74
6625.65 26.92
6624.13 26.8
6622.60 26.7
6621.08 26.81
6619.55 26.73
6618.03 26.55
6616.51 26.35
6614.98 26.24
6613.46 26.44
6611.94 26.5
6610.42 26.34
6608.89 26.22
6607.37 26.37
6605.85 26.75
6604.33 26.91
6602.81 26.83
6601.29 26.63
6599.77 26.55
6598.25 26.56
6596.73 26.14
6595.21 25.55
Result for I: 26.04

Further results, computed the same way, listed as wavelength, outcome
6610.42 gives 26.34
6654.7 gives 27.02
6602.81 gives 26.83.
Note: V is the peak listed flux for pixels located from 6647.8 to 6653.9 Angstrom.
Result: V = 26.93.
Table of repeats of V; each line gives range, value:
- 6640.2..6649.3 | 26.61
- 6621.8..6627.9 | 26.92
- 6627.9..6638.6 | 26.65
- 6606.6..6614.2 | 26.5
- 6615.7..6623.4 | 26.81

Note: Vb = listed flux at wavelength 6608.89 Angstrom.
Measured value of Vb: 26.22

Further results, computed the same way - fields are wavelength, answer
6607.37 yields 26.37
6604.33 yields 26.91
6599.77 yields 26.55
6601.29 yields 26.63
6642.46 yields 26.44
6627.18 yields 26.74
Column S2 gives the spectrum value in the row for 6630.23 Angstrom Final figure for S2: 26.65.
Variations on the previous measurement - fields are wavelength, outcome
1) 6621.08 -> 26.81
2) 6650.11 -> 26.33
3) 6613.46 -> 26.44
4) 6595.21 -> 25.55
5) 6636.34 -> 26.06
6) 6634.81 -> 25.88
